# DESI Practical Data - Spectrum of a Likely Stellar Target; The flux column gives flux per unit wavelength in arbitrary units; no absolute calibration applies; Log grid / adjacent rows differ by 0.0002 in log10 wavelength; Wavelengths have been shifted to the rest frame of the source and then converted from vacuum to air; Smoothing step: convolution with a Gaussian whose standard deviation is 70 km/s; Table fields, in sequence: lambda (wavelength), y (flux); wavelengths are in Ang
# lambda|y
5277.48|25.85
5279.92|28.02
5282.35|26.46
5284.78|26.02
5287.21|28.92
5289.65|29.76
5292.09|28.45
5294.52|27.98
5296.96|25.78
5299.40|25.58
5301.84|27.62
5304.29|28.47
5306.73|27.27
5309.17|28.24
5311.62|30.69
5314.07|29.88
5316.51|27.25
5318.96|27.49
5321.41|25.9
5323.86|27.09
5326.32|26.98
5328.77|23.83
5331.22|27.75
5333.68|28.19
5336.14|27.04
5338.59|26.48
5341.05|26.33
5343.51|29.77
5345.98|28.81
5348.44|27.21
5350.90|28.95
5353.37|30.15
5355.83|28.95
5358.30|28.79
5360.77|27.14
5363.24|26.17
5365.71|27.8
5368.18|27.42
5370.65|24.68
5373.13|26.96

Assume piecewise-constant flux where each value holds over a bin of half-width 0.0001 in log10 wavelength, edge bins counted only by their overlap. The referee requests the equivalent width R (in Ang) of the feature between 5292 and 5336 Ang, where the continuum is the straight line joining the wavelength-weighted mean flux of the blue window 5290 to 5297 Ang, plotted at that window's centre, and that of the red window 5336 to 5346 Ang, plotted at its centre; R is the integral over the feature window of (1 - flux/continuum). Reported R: 0.6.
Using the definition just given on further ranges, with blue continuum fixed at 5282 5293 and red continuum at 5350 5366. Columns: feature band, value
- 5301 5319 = -0.2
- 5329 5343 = 0.6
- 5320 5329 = 0.6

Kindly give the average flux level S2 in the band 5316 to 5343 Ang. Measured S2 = 26.8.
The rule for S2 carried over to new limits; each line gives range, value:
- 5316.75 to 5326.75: 26.9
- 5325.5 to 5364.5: 27.7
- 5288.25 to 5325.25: 27.8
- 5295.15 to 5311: 27.3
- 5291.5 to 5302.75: 27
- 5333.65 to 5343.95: 27.3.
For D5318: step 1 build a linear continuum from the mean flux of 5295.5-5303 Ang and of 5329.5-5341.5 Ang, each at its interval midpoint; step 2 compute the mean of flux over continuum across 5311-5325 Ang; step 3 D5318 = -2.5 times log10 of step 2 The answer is -0.05 mag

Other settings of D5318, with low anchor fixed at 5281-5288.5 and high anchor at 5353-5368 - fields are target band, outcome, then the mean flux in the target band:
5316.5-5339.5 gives 0.03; 26.8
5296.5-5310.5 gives 0.01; 27.3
